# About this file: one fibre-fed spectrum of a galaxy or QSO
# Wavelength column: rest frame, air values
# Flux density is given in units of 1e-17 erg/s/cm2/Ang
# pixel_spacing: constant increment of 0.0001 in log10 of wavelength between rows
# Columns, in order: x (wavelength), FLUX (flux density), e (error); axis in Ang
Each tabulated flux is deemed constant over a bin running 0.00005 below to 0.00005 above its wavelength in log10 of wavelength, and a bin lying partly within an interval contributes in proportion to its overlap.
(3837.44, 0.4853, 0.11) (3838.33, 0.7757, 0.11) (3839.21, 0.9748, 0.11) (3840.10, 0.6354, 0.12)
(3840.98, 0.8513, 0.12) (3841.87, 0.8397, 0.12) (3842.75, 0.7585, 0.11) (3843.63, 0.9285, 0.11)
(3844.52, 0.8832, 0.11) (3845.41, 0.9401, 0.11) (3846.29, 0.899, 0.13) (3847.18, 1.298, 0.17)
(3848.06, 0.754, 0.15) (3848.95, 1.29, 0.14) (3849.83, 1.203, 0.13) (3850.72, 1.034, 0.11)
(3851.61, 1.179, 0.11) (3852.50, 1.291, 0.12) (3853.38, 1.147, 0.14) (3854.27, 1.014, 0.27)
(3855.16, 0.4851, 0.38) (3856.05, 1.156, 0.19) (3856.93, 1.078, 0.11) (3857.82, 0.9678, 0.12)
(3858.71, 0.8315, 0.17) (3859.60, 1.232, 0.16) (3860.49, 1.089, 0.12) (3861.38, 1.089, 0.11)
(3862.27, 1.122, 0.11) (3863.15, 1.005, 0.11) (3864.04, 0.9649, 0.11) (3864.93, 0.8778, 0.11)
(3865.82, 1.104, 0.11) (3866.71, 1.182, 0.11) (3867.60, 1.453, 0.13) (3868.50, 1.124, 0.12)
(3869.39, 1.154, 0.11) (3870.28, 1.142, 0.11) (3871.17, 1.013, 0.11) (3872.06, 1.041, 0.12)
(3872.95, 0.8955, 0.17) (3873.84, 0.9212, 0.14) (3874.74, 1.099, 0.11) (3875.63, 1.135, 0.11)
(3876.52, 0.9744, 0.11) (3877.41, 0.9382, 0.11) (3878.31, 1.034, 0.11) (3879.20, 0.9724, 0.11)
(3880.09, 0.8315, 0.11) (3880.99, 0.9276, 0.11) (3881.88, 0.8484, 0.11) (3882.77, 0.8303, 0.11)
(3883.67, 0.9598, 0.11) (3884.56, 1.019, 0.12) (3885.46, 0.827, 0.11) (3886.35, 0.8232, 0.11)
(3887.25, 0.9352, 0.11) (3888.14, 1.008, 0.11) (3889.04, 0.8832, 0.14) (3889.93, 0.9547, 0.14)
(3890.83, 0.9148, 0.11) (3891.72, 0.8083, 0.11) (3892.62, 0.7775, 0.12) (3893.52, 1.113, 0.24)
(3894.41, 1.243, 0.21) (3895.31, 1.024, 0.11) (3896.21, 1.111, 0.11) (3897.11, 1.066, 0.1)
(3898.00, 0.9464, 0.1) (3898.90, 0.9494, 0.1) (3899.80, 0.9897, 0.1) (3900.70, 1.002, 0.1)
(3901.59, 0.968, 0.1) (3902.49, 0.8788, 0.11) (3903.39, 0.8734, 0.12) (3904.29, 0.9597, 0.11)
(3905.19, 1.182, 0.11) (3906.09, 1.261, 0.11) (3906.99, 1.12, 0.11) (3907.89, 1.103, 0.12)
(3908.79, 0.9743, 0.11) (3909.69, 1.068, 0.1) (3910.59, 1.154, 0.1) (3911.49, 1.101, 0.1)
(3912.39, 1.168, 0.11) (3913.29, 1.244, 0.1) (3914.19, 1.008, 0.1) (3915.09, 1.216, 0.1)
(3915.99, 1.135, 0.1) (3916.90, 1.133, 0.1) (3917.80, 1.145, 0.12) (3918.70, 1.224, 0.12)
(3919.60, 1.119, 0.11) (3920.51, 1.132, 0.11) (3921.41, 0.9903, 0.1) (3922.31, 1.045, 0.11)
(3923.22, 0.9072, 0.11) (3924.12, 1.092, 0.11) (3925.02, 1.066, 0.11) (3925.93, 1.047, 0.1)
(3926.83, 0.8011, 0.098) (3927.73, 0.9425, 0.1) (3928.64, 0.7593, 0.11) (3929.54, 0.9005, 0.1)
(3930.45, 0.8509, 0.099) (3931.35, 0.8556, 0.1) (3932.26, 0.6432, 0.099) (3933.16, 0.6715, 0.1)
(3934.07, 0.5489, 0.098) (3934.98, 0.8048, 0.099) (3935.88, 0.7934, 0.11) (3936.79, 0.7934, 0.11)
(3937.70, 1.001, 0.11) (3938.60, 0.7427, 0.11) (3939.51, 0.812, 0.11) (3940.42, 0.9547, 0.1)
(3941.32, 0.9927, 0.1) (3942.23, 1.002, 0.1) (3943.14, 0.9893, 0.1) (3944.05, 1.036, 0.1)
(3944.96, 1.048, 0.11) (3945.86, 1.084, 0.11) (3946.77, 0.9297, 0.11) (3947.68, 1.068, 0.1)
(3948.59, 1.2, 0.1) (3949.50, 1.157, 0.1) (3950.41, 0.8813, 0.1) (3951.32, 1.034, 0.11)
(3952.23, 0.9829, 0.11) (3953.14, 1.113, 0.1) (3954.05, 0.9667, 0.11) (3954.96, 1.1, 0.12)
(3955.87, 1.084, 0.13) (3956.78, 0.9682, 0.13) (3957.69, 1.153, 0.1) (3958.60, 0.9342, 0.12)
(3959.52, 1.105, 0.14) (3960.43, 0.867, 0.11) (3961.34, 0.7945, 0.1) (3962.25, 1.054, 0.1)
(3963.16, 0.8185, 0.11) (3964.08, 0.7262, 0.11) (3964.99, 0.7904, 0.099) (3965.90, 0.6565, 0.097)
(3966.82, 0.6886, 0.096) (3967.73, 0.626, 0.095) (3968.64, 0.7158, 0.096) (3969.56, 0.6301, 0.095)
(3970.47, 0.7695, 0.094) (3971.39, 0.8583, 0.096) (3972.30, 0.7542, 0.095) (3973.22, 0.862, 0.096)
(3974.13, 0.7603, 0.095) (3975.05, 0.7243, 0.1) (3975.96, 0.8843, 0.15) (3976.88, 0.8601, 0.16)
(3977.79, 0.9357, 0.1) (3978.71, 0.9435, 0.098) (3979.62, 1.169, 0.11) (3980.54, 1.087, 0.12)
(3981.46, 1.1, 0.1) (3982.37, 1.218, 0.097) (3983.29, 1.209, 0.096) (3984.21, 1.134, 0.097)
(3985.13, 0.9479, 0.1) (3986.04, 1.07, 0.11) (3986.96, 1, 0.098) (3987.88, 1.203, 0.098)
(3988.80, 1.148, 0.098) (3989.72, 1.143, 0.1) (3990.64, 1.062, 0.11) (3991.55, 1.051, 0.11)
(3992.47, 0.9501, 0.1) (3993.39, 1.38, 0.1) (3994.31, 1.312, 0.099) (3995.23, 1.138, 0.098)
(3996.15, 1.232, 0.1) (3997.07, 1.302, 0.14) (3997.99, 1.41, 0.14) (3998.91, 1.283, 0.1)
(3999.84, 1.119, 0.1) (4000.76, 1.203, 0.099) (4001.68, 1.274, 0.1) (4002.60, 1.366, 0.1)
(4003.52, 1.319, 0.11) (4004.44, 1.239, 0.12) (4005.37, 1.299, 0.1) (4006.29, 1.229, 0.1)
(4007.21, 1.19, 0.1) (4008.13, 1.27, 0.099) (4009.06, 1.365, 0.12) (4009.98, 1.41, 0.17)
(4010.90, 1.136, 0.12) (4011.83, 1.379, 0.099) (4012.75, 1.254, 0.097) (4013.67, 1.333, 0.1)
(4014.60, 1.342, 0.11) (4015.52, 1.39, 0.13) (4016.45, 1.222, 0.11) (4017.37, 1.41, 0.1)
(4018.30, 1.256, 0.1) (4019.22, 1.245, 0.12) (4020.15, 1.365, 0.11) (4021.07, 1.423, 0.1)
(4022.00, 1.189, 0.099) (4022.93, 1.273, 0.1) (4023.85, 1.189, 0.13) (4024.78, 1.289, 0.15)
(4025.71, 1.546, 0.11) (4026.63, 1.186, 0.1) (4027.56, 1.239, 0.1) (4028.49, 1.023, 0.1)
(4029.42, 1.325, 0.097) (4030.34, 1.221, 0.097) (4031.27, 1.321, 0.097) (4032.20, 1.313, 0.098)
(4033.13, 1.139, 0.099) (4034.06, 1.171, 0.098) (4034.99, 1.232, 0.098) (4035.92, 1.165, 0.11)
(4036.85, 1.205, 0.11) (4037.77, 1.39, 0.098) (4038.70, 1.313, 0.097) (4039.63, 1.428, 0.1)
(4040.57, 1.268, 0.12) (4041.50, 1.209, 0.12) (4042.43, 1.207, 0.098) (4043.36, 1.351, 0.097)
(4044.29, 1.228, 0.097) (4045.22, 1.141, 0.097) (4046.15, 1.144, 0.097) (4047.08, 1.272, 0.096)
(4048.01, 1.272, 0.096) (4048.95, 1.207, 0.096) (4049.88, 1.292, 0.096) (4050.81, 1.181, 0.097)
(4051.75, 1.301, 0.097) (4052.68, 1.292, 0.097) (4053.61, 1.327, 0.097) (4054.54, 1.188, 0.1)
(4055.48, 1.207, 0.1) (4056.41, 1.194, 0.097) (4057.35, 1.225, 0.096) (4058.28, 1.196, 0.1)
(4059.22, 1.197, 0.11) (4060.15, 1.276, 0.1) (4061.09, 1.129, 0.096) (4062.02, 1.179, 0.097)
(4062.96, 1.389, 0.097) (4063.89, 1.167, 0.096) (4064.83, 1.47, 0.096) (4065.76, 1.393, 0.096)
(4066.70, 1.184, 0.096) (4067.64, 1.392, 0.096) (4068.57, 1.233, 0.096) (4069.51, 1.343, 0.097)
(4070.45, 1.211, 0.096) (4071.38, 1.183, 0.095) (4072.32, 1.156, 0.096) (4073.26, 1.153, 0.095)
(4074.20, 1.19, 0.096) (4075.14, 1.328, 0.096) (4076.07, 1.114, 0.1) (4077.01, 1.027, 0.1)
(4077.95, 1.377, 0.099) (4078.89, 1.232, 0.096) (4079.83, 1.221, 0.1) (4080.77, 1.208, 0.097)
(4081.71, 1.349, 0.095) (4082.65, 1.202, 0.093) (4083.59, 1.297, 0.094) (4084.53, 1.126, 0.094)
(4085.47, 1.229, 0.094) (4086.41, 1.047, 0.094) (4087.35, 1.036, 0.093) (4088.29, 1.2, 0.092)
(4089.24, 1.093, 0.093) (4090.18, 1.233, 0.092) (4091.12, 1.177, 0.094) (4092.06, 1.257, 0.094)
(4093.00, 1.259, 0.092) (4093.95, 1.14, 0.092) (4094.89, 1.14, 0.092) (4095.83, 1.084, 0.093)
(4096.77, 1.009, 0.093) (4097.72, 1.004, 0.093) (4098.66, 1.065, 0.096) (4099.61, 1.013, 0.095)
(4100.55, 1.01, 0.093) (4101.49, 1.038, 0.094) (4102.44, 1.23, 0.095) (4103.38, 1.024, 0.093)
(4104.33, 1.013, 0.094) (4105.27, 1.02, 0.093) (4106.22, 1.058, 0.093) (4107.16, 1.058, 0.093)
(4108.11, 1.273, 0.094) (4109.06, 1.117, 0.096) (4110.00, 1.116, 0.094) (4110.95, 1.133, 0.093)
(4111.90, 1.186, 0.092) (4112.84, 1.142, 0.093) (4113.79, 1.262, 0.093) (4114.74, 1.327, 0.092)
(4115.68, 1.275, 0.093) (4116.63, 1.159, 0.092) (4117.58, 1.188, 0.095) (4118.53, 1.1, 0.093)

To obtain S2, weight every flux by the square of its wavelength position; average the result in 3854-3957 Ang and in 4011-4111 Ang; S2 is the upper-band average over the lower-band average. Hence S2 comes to 1.32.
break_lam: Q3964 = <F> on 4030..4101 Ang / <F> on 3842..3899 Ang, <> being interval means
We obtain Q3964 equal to 1.21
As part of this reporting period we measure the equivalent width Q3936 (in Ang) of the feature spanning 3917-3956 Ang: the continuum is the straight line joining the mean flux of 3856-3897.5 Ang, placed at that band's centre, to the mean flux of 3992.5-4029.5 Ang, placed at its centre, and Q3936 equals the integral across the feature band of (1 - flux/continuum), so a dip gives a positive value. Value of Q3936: 5.80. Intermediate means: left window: 1.01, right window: 1.28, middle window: 0.961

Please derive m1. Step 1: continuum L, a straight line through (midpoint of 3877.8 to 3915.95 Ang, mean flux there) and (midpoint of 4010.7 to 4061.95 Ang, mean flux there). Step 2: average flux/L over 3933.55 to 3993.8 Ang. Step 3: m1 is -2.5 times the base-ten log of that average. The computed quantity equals 0.18 mag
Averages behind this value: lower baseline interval 1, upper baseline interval 1.26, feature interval 0.952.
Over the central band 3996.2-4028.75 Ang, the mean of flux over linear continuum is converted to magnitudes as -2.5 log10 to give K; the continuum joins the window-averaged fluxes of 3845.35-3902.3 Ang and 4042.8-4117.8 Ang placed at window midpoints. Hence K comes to -0.14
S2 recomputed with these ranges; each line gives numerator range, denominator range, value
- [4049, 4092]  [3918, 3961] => 1.36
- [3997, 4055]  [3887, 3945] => 1.37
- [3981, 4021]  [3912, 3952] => 1.31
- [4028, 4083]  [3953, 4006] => 1.25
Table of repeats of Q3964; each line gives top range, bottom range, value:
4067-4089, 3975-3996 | 1.12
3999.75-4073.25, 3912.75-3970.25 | 1.34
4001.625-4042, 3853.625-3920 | 1.25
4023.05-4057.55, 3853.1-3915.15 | 1.23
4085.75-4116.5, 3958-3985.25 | 1.27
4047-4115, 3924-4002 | 1.22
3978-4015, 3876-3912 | 1.22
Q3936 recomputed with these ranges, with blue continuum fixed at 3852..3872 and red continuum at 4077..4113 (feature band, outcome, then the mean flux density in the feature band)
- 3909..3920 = -0.5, 1.14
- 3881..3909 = 2.6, 0.979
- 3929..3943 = 3.4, 0.828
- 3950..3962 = 1.1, 1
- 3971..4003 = 0.6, 1.09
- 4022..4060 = -4.1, 1.25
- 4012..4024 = -2.0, 1.3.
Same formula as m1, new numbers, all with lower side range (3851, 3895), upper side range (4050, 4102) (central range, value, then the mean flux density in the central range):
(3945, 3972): 0.18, 0.924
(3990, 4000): -0.08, 1.2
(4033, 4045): -0.08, 1.26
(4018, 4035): -0.10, 1.26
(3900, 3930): 0.00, 1.05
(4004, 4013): -0.13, 1.28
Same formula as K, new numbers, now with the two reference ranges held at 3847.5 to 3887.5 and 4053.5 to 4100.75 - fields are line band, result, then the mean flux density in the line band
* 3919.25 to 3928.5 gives 0.07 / 1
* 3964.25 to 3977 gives 0.42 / 0.752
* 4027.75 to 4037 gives -0.05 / 1.21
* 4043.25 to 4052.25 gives -0.06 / 1.23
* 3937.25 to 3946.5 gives 0.13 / 0.966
